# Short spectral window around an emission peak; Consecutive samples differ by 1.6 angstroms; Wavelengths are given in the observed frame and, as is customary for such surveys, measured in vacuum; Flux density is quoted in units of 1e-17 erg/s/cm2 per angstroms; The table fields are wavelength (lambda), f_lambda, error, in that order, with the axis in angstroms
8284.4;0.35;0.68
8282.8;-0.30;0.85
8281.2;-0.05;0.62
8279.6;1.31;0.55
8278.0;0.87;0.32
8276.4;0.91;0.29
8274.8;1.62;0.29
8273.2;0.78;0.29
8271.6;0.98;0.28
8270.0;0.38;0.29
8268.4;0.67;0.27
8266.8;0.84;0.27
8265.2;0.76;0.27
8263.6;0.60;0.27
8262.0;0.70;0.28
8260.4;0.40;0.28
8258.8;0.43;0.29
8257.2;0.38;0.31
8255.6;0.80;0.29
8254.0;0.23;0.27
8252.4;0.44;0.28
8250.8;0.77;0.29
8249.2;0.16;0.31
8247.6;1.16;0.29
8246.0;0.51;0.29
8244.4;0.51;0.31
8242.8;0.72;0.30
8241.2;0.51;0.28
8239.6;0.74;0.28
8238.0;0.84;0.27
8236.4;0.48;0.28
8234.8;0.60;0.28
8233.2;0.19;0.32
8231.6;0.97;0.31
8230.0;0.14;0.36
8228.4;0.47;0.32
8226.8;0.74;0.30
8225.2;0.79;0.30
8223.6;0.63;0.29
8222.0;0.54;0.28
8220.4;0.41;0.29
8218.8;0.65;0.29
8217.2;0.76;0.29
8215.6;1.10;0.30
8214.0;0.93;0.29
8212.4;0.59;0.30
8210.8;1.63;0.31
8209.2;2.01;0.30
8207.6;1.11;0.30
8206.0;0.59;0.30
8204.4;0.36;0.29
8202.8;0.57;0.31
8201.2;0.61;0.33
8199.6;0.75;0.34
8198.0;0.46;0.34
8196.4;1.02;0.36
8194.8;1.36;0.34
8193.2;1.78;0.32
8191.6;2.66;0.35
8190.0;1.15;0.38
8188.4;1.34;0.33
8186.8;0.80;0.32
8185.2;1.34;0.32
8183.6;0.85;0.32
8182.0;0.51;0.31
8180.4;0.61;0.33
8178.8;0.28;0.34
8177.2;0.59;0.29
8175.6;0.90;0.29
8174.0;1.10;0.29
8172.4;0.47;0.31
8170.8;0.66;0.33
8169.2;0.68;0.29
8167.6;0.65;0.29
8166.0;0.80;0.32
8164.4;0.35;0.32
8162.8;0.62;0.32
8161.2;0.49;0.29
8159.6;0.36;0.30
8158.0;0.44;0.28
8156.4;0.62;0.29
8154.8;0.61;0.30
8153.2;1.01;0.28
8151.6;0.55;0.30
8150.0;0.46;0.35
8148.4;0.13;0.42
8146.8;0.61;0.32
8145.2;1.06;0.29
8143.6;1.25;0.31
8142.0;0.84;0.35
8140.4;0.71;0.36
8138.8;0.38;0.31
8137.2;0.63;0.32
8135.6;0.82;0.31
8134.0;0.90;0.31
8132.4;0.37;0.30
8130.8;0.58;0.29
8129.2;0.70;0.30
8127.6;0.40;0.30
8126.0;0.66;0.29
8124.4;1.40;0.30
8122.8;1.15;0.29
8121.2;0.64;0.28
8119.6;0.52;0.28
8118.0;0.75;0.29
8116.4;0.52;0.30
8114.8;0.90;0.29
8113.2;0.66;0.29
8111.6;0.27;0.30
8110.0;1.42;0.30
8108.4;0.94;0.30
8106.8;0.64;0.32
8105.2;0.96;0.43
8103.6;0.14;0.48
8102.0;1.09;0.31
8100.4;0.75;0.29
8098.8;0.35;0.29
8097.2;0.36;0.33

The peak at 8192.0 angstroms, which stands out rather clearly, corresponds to [S II] 6716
